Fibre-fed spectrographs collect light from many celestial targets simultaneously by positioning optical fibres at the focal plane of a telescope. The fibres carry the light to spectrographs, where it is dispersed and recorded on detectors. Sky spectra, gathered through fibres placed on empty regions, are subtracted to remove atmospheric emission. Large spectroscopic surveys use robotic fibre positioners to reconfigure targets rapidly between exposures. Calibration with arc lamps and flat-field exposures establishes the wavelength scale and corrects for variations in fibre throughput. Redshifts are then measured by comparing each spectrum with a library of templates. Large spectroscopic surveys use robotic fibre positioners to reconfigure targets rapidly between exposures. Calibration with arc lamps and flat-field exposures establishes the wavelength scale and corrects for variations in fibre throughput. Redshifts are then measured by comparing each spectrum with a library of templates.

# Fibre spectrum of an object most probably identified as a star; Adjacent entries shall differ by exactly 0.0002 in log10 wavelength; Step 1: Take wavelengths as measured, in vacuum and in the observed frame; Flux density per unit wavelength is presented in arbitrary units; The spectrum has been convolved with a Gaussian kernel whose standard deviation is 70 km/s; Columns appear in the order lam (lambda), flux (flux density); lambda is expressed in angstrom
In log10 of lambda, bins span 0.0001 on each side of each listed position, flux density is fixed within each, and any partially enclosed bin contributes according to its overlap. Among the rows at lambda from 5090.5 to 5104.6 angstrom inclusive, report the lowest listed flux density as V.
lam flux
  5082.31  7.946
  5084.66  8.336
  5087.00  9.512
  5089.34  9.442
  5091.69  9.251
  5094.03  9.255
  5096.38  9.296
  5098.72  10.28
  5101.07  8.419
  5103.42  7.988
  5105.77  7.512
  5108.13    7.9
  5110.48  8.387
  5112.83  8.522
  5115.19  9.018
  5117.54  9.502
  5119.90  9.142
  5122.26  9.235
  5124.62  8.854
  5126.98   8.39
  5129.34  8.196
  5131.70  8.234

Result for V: 7.988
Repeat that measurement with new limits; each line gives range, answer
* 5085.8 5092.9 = 9.251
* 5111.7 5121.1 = 8.522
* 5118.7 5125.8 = 8.854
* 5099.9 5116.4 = 7.512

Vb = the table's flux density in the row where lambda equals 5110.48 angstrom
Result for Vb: 8.387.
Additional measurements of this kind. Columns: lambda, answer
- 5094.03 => 9.255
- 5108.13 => 7.9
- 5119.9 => 9.142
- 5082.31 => 7.946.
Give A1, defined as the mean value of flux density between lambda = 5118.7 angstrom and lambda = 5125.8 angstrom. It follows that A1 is 9.07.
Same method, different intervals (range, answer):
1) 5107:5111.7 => 8.16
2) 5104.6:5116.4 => 8.27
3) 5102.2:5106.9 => 7.76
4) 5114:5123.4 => 9.22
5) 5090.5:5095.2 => 9.25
